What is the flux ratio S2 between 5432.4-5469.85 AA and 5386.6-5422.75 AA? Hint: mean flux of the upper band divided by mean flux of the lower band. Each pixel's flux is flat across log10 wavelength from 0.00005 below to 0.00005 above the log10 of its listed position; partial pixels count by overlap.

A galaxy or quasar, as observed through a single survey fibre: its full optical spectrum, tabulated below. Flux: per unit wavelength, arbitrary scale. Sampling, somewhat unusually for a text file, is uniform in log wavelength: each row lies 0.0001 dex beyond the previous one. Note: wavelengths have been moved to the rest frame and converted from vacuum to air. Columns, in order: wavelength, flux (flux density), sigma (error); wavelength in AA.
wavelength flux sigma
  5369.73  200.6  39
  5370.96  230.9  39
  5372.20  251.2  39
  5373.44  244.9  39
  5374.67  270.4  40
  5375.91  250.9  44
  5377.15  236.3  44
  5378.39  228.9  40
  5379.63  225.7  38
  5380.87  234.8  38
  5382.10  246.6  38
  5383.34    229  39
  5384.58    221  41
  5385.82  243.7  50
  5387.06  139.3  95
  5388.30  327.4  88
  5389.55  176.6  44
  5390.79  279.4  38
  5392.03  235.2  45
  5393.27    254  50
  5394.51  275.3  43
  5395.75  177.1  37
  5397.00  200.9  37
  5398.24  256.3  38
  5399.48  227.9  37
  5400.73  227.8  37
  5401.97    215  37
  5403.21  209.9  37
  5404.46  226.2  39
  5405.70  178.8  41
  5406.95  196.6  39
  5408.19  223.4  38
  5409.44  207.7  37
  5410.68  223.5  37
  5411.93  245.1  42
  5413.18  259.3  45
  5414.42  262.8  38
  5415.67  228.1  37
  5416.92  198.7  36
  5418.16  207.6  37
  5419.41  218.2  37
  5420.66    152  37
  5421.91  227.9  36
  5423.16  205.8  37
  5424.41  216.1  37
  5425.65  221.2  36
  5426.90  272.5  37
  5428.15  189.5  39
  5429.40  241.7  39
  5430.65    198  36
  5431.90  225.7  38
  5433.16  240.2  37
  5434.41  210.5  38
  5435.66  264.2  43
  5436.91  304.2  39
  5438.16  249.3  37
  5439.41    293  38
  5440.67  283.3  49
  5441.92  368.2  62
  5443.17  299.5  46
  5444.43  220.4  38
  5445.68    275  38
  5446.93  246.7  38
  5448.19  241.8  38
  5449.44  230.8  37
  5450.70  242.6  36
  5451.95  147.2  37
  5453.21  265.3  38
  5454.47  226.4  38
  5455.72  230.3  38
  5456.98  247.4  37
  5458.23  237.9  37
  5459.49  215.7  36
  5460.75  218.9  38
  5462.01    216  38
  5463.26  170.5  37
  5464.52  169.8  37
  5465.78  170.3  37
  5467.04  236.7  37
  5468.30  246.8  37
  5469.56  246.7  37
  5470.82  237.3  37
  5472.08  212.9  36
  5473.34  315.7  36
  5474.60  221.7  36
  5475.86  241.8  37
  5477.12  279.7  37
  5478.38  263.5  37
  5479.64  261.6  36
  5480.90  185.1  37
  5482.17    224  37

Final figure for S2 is 1.08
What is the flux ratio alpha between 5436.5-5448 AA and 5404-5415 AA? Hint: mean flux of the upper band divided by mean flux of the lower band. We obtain 1.2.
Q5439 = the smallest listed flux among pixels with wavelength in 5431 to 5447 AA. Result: 210.5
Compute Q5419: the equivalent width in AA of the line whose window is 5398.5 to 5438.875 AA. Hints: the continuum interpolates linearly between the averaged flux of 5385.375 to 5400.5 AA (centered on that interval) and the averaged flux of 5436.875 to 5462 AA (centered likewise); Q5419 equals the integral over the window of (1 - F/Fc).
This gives 2.65 AA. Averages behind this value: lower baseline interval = 232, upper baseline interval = 250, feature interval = 225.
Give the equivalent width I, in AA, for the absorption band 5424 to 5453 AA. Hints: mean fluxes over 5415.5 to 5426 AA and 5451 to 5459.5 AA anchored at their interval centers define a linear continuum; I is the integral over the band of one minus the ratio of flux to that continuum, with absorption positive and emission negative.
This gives -4.11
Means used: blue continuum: 207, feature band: 248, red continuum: 226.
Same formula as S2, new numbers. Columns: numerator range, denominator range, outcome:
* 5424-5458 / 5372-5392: 1.04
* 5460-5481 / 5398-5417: 1.03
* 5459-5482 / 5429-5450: 0.88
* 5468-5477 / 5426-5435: 1.10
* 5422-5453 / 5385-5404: 1.07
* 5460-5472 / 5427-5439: 0.89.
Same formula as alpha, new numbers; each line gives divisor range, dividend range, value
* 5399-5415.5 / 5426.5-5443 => 1.15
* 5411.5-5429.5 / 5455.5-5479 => 1.04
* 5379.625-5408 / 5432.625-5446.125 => 1.21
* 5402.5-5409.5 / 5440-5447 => 1.38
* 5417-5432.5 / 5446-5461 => 1.08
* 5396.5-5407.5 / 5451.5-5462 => 1.04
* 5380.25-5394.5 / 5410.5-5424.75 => 0.93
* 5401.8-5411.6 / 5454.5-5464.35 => 1.03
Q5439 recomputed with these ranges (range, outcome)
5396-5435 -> 152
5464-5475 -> 169.8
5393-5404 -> 177.1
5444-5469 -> 147.2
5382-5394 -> 139.3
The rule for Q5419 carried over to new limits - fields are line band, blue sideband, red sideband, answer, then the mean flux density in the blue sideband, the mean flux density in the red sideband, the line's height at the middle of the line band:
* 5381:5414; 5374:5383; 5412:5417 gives 2.0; 242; 242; 242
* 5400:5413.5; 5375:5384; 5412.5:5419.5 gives 0.8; 237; 230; 232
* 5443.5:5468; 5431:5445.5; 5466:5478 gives 3.3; 268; 246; 257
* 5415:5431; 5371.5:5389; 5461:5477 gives 1.3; 239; 226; 232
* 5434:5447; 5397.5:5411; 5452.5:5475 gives -3.1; 217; 227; 223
